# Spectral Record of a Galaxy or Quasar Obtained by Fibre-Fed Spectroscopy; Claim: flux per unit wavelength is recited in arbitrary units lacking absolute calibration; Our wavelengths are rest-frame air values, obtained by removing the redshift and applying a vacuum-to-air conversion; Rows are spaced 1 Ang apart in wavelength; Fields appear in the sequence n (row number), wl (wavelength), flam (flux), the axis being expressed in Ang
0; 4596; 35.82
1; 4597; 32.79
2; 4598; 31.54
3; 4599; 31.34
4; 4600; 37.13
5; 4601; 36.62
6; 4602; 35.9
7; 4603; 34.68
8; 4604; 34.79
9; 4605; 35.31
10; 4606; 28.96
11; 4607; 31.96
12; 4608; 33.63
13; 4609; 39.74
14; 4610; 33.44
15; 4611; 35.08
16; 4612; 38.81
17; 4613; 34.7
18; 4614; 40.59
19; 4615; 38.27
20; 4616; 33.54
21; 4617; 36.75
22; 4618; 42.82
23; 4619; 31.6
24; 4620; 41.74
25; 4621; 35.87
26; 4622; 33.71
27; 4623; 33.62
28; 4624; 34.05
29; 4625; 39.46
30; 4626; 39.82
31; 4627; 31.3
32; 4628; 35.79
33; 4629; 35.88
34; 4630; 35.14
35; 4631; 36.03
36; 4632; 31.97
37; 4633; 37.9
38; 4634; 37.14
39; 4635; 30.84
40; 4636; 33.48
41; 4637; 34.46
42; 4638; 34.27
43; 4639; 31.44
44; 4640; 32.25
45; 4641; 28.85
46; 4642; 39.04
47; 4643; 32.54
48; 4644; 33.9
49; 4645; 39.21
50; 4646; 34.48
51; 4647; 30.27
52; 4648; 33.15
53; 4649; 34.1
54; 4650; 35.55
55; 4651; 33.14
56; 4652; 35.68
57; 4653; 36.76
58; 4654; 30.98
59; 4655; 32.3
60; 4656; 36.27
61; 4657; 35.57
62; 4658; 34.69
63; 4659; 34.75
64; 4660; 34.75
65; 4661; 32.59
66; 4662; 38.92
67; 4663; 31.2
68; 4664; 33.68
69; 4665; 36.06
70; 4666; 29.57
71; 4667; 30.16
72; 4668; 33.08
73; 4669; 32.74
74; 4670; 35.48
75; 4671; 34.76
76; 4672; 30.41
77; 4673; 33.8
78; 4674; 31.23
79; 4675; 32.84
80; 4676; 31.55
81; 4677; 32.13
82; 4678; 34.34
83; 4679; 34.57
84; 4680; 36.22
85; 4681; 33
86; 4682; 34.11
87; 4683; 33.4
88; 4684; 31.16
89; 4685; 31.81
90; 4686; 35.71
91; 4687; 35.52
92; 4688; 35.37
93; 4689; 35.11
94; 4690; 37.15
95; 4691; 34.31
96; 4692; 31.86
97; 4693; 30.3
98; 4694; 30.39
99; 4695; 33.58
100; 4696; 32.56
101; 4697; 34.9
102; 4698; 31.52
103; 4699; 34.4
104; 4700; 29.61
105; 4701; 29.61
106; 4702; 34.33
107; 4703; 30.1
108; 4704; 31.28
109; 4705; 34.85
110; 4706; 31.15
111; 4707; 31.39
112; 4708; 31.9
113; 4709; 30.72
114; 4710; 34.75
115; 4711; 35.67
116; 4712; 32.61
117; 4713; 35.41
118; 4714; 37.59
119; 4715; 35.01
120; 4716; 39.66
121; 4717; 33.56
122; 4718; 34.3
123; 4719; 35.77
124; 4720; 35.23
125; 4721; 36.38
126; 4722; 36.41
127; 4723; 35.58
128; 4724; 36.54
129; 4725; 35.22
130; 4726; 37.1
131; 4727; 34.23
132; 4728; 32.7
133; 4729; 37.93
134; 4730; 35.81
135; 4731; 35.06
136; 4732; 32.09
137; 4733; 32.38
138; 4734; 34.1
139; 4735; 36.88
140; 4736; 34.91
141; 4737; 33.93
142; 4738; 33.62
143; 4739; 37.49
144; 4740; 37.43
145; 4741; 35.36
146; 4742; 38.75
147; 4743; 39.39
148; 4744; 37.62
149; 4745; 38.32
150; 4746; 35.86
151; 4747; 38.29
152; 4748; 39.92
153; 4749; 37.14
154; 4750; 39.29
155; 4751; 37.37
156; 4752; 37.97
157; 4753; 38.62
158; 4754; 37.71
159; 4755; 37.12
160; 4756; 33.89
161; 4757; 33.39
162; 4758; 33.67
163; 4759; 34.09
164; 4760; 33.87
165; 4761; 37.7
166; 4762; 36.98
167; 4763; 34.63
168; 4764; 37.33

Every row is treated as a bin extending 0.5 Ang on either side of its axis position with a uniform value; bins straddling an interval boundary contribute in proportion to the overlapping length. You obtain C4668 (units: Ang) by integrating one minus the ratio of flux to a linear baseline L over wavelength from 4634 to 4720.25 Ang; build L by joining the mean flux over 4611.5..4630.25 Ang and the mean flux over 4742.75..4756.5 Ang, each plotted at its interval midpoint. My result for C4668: 8.00 Ang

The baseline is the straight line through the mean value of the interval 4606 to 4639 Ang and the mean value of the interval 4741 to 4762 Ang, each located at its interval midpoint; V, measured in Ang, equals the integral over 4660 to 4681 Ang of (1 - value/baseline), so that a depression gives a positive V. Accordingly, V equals 1.6 Ang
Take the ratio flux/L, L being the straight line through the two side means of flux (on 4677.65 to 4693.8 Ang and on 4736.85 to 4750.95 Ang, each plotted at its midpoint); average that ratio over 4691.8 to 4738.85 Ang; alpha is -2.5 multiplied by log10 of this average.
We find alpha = 0.05 mag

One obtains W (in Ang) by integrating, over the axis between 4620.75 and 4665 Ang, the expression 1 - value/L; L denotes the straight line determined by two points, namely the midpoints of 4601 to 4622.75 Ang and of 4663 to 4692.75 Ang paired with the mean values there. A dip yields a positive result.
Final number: 0.3 Ang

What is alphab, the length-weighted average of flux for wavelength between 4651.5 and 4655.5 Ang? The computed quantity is 33.9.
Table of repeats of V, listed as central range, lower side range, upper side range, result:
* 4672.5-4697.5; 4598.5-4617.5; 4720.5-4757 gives 1.69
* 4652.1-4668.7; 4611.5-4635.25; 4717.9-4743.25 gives 0.97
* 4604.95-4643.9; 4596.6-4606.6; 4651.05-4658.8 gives -1.13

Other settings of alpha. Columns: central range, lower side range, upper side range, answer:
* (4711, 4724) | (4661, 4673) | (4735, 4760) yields -0.01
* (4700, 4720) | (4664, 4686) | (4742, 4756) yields 0.06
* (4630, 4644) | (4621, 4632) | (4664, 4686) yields 0.03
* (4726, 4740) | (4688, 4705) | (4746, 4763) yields 0.01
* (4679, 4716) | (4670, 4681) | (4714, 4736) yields 0.03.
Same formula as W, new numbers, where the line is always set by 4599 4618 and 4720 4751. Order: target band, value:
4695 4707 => 1.3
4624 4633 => 0.0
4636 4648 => 0.7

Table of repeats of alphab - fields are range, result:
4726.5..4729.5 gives 35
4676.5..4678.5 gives 33.2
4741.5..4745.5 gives 38.5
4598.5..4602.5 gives 35.2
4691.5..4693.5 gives 31.1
